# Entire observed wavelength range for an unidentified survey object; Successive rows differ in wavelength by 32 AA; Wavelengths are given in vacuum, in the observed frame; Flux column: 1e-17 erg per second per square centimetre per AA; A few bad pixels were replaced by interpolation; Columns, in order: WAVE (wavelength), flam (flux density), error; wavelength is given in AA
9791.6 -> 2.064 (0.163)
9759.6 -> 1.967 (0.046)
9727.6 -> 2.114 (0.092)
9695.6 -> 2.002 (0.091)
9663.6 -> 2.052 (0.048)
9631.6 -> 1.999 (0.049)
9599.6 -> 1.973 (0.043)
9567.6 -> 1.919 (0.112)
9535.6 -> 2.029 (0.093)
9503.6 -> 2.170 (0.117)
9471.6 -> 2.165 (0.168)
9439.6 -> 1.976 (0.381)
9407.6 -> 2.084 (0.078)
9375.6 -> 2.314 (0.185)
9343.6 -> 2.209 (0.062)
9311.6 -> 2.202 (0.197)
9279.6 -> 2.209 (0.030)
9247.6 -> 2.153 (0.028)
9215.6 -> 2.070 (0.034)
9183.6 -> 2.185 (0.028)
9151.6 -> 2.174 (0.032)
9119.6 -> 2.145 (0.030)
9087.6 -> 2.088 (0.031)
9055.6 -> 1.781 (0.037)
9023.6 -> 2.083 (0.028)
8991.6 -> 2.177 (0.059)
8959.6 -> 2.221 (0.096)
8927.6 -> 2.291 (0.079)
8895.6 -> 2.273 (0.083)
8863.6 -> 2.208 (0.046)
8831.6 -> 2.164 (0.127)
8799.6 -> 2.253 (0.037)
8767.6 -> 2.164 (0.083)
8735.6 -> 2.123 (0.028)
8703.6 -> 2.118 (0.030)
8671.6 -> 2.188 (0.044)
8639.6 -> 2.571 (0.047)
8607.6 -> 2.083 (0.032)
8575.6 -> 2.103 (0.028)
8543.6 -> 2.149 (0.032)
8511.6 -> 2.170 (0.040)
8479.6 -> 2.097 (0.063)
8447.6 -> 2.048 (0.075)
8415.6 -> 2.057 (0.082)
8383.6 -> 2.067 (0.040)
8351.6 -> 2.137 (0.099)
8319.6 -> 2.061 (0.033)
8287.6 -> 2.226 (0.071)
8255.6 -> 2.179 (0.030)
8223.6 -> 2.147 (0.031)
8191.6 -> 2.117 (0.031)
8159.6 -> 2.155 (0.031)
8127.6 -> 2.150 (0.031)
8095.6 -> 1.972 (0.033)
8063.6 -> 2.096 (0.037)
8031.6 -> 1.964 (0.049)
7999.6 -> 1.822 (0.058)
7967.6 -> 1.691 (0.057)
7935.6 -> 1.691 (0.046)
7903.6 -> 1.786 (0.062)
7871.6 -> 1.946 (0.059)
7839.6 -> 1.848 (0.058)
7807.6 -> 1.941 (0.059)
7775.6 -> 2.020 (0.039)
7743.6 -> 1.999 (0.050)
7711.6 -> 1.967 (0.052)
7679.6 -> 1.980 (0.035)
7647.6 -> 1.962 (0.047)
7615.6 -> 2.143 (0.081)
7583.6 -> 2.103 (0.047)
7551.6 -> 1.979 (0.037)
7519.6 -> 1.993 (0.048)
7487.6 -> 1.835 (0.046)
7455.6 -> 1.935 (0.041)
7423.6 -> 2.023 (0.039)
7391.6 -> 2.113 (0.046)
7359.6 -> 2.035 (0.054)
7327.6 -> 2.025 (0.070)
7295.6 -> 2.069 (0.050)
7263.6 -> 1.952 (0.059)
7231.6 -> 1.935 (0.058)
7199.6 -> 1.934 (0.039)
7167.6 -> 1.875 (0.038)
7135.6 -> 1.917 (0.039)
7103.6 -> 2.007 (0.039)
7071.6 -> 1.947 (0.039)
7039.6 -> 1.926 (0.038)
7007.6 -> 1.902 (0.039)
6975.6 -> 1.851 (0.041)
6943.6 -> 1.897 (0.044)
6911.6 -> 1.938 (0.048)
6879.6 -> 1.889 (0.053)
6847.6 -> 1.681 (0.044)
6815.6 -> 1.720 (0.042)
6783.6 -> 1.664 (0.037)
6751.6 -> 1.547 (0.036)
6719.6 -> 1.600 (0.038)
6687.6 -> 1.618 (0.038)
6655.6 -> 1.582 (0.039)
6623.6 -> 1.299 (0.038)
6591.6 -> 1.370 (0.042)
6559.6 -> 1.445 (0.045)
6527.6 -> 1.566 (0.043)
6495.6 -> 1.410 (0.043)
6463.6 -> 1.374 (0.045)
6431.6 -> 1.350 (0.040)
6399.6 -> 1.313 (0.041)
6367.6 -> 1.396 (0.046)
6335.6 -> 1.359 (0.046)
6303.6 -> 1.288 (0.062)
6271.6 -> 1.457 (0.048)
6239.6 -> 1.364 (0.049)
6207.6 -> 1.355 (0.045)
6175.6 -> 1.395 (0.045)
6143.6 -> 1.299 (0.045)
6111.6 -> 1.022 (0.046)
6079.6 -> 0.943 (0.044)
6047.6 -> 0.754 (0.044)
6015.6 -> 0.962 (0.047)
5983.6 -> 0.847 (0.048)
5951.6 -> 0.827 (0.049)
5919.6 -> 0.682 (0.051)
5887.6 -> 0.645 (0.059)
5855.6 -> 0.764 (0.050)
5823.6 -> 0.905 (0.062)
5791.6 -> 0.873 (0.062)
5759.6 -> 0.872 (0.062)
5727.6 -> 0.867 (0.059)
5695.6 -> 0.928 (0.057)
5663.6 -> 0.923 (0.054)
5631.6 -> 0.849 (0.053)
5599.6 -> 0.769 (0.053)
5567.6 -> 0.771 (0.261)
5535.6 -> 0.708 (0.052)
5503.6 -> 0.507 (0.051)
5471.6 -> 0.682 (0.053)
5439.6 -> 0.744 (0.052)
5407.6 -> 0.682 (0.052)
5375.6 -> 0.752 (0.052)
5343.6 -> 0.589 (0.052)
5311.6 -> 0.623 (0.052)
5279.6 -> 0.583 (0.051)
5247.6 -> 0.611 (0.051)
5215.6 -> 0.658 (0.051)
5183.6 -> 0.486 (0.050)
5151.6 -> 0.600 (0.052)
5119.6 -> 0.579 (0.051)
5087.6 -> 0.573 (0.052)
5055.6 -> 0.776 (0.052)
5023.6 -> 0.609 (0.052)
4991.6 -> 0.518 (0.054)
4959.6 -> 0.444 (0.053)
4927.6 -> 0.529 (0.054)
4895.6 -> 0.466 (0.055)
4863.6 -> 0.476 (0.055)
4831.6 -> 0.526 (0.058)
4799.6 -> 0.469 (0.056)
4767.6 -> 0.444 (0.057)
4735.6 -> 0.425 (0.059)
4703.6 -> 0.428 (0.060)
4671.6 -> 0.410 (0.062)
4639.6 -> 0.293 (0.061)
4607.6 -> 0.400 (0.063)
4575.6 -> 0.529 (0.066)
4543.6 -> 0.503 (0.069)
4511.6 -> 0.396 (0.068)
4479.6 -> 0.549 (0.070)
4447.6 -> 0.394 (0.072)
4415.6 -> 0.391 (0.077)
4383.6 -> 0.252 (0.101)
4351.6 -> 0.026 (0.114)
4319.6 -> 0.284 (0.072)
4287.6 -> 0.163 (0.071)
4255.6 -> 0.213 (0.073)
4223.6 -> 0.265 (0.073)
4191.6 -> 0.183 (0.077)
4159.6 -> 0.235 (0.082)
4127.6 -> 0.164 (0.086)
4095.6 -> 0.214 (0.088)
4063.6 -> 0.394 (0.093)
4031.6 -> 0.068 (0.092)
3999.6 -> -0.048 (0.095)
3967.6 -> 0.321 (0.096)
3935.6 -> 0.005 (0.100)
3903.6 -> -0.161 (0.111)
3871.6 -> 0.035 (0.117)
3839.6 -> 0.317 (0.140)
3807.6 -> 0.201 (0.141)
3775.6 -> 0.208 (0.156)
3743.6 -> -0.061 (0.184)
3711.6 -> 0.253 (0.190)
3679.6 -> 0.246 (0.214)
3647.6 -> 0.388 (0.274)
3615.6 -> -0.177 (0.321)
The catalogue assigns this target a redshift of 0.54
